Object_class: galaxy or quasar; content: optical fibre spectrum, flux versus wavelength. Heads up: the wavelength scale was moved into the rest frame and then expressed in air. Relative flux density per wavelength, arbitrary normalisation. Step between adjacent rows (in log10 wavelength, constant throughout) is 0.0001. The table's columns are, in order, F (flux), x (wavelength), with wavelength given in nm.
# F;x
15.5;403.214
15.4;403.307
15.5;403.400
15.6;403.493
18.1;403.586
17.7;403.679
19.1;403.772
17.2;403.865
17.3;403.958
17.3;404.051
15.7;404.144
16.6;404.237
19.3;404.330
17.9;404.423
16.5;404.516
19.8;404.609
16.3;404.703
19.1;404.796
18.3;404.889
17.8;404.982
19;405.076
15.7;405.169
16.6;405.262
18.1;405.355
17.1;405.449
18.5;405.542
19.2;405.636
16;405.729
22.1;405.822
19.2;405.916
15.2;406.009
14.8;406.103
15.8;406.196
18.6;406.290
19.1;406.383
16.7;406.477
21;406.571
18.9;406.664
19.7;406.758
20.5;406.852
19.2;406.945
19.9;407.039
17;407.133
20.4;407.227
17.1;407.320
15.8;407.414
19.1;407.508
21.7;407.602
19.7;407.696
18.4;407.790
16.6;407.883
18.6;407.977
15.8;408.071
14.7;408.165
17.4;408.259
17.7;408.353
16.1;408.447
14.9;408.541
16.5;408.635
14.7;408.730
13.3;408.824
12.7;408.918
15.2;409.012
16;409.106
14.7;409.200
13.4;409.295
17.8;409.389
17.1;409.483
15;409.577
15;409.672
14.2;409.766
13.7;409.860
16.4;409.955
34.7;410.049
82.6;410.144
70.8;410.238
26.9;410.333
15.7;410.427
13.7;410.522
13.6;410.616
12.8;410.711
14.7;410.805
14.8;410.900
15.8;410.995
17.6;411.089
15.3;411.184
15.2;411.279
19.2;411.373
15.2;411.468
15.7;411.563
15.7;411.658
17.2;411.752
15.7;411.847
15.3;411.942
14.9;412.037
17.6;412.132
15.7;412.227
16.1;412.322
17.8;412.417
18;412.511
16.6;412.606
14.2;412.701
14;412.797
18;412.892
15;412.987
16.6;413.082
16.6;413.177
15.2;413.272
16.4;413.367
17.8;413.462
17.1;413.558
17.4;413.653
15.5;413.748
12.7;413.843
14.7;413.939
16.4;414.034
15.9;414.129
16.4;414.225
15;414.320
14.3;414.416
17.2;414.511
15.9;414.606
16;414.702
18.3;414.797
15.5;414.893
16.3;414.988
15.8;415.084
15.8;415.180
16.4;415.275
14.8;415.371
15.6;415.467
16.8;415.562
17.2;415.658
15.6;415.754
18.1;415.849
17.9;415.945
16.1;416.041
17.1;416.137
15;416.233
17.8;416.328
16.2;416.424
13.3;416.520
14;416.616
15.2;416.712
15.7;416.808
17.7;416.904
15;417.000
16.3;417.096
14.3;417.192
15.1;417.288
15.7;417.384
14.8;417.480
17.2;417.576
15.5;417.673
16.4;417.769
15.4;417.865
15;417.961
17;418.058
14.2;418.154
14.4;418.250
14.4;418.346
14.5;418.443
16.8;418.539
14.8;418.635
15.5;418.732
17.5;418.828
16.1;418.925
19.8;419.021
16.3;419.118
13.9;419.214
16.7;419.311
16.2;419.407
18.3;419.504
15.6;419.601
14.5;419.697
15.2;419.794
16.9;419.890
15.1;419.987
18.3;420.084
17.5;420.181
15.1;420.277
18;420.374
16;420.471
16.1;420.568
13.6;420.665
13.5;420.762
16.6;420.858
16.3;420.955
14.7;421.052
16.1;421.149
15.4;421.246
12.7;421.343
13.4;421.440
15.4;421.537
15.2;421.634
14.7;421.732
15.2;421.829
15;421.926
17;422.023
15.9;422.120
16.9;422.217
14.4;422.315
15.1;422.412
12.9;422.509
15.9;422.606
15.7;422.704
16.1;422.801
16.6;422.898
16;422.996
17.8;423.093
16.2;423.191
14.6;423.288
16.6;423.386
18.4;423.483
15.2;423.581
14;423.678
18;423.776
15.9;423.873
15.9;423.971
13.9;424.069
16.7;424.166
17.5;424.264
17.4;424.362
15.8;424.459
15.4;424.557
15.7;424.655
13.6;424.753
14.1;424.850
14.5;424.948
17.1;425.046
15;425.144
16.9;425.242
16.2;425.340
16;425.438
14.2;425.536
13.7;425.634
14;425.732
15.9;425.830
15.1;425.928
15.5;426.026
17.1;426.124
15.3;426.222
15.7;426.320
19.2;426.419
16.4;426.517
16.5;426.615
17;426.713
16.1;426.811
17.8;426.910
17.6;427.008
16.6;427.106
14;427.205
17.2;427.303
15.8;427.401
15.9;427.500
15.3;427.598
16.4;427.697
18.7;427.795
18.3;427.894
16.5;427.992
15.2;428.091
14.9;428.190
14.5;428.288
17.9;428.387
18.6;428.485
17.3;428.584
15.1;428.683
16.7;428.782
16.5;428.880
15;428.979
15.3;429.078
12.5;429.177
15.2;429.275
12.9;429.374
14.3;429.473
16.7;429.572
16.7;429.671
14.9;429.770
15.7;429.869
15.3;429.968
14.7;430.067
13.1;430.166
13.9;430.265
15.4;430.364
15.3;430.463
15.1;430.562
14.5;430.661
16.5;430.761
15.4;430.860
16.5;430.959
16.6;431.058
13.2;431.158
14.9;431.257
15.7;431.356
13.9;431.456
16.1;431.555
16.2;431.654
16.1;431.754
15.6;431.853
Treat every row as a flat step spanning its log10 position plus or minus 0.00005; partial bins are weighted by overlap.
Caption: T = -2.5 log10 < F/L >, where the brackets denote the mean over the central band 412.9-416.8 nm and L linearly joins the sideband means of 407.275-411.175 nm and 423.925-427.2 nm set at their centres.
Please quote 0.14 mag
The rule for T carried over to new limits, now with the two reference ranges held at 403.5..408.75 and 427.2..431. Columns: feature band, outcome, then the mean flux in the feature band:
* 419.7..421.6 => 0.061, 15.5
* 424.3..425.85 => 0.047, 15.4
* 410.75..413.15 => 0.077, 16.1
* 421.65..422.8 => 0.064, 15.4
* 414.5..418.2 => 0.058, 16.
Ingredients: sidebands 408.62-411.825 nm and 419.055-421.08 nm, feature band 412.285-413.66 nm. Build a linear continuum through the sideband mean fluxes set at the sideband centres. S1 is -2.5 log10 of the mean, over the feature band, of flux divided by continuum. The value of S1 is 0.141 mag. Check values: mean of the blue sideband 19.8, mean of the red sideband 16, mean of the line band 16.4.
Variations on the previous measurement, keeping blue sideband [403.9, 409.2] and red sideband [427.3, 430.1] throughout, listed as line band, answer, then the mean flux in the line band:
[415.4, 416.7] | 0.04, 16.2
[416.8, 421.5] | 0.06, 15.7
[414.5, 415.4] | 0.05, 16.2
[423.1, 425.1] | 0.02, 15.9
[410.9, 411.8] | 0.06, 16.2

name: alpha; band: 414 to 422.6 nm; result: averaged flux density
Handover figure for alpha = 15.8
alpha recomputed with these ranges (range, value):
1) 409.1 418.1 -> 17.4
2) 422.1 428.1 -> 16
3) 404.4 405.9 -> 18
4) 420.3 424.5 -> 15.7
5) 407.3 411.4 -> 19.4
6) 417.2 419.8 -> 15.8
